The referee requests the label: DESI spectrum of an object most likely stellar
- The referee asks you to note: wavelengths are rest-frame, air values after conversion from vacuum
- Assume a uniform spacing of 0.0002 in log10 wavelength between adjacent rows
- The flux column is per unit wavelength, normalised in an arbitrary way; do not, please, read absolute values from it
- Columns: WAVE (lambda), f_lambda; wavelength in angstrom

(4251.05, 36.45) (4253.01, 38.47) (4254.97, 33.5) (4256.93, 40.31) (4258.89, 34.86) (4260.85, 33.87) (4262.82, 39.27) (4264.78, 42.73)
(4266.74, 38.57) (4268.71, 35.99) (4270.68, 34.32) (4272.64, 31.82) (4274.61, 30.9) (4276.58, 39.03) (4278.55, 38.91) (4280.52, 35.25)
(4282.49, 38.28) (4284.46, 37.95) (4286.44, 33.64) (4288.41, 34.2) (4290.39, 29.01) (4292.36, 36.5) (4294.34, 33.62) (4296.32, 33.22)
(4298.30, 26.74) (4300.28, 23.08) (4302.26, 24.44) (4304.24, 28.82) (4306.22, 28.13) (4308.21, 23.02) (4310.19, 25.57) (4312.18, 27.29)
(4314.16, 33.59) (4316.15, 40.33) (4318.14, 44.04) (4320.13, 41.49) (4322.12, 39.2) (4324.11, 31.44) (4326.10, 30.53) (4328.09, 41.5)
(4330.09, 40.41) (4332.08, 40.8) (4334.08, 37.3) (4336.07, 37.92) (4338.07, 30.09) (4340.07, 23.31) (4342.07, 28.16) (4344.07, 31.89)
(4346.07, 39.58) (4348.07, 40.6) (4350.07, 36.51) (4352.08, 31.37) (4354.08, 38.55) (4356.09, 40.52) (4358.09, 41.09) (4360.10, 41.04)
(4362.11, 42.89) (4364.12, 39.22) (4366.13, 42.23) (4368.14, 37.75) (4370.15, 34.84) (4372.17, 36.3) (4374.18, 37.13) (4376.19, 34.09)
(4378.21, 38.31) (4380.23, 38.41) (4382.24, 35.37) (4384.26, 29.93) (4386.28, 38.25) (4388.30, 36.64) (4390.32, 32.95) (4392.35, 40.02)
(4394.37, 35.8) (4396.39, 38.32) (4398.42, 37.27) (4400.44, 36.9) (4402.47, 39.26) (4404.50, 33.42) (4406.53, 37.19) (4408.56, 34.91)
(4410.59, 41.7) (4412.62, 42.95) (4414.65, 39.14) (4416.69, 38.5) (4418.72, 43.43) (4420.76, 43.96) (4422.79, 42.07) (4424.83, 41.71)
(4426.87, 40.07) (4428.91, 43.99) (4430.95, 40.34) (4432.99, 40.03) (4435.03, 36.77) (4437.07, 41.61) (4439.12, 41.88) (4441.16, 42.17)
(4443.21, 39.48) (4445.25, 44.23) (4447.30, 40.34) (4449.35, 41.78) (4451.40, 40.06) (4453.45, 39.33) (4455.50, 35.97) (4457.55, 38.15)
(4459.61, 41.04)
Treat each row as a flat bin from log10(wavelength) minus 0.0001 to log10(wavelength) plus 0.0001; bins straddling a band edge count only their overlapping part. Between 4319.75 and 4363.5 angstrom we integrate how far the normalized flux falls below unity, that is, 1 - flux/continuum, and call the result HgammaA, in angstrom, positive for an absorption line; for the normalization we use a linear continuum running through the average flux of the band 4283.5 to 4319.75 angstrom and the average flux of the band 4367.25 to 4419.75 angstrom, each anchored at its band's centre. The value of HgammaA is -3.4 angstrom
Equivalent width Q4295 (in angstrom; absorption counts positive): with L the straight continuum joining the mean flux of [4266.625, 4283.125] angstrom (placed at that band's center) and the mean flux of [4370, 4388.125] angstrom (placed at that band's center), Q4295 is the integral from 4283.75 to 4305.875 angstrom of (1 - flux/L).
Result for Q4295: 3.0 angstrom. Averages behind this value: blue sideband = 35.7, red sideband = 35.9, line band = 30.8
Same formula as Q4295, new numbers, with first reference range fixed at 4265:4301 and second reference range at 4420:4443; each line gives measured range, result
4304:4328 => 1.71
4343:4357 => 0.17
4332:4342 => 1.10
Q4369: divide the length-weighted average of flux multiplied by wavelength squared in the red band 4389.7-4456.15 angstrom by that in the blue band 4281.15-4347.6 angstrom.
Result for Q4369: 1.3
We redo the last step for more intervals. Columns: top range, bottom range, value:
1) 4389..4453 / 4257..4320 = 1.26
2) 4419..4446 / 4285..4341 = 1.33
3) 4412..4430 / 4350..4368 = 1.09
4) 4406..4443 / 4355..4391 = 1.11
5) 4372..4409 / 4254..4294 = 1.07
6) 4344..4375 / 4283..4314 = 1.32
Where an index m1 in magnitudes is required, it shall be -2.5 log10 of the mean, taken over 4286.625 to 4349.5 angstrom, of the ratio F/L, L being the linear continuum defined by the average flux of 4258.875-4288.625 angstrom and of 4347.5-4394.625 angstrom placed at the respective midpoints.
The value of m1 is 0.116 mag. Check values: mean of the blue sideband 36.3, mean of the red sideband 37.5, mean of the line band 33.1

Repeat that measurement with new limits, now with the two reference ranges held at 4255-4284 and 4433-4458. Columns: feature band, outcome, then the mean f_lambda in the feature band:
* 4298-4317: 0.31 mag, 28.1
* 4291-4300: 0.18 mag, 31.6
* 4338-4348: 0.20 mag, 31.6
